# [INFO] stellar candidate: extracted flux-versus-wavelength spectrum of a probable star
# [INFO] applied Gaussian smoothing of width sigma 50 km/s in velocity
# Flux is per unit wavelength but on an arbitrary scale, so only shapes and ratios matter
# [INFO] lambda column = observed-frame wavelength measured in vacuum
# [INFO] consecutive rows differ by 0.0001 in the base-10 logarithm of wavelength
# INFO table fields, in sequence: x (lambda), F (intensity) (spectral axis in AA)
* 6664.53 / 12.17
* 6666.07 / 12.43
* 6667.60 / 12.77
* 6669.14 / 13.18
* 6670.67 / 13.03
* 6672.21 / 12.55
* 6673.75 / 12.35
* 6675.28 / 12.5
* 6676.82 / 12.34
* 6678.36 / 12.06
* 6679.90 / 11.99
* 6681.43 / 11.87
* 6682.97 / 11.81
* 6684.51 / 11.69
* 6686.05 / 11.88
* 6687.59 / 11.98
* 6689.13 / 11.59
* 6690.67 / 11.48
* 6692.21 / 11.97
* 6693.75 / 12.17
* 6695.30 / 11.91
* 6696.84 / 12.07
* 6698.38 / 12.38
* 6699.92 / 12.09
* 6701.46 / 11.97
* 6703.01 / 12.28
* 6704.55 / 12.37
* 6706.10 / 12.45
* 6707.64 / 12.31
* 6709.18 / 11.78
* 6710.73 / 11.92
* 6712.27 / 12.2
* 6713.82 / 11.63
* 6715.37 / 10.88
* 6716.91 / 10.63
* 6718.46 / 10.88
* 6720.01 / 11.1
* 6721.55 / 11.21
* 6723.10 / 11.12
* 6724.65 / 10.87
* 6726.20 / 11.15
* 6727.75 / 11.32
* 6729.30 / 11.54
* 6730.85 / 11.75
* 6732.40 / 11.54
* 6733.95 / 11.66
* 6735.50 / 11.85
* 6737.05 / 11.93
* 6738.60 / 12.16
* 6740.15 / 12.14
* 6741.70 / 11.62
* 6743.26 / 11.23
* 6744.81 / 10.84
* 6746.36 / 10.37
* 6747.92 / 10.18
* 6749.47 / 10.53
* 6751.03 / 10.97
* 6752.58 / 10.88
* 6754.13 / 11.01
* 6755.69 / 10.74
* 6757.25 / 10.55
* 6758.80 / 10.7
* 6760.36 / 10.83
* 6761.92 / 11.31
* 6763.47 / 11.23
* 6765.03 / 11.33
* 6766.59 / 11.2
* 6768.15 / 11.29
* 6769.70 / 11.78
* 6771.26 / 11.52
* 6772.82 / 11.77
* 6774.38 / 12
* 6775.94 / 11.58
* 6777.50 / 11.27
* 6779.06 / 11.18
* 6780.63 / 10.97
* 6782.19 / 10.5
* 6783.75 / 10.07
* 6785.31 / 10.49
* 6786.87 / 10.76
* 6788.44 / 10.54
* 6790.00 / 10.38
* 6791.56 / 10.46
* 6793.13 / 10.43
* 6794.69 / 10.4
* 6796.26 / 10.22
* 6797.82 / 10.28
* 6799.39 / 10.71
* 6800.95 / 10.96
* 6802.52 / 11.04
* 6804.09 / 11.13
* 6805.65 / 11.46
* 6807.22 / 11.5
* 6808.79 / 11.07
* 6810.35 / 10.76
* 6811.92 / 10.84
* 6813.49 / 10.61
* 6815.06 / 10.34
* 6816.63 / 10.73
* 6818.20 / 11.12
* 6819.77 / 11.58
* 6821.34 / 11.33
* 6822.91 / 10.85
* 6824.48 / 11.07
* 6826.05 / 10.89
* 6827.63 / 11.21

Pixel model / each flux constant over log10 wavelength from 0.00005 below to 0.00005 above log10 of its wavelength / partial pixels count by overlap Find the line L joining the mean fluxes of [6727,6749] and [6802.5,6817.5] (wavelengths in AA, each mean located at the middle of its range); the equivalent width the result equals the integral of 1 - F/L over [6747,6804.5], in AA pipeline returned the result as 1.4 AA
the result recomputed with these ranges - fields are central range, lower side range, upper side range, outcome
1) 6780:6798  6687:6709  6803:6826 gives 1.27 AA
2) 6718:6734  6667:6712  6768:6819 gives 0.61 AA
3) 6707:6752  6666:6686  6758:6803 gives 1.04 AA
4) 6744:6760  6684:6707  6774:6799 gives 0.74 AA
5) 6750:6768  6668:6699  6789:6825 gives 0.57 AA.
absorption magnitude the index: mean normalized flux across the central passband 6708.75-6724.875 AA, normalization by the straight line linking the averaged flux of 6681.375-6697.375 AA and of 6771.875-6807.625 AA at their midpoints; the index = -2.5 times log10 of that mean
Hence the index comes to 0.03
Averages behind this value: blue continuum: 11.8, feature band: 11.3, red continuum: 10.9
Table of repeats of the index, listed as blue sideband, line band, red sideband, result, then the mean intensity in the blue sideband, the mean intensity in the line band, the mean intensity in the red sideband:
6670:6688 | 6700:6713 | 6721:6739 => -0.03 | 12.2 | 12.2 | 11.5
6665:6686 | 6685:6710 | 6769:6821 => 0.00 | 12.3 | 12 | 10.9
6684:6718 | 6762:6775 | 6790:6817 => -0.04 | 11.9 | 11.5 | 10.8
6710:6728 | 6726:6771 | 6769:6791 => -0.01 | 11.2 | 11.2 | 11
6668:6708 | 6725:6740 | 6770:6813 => 0.00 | 12.2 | 11.7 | 10.9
